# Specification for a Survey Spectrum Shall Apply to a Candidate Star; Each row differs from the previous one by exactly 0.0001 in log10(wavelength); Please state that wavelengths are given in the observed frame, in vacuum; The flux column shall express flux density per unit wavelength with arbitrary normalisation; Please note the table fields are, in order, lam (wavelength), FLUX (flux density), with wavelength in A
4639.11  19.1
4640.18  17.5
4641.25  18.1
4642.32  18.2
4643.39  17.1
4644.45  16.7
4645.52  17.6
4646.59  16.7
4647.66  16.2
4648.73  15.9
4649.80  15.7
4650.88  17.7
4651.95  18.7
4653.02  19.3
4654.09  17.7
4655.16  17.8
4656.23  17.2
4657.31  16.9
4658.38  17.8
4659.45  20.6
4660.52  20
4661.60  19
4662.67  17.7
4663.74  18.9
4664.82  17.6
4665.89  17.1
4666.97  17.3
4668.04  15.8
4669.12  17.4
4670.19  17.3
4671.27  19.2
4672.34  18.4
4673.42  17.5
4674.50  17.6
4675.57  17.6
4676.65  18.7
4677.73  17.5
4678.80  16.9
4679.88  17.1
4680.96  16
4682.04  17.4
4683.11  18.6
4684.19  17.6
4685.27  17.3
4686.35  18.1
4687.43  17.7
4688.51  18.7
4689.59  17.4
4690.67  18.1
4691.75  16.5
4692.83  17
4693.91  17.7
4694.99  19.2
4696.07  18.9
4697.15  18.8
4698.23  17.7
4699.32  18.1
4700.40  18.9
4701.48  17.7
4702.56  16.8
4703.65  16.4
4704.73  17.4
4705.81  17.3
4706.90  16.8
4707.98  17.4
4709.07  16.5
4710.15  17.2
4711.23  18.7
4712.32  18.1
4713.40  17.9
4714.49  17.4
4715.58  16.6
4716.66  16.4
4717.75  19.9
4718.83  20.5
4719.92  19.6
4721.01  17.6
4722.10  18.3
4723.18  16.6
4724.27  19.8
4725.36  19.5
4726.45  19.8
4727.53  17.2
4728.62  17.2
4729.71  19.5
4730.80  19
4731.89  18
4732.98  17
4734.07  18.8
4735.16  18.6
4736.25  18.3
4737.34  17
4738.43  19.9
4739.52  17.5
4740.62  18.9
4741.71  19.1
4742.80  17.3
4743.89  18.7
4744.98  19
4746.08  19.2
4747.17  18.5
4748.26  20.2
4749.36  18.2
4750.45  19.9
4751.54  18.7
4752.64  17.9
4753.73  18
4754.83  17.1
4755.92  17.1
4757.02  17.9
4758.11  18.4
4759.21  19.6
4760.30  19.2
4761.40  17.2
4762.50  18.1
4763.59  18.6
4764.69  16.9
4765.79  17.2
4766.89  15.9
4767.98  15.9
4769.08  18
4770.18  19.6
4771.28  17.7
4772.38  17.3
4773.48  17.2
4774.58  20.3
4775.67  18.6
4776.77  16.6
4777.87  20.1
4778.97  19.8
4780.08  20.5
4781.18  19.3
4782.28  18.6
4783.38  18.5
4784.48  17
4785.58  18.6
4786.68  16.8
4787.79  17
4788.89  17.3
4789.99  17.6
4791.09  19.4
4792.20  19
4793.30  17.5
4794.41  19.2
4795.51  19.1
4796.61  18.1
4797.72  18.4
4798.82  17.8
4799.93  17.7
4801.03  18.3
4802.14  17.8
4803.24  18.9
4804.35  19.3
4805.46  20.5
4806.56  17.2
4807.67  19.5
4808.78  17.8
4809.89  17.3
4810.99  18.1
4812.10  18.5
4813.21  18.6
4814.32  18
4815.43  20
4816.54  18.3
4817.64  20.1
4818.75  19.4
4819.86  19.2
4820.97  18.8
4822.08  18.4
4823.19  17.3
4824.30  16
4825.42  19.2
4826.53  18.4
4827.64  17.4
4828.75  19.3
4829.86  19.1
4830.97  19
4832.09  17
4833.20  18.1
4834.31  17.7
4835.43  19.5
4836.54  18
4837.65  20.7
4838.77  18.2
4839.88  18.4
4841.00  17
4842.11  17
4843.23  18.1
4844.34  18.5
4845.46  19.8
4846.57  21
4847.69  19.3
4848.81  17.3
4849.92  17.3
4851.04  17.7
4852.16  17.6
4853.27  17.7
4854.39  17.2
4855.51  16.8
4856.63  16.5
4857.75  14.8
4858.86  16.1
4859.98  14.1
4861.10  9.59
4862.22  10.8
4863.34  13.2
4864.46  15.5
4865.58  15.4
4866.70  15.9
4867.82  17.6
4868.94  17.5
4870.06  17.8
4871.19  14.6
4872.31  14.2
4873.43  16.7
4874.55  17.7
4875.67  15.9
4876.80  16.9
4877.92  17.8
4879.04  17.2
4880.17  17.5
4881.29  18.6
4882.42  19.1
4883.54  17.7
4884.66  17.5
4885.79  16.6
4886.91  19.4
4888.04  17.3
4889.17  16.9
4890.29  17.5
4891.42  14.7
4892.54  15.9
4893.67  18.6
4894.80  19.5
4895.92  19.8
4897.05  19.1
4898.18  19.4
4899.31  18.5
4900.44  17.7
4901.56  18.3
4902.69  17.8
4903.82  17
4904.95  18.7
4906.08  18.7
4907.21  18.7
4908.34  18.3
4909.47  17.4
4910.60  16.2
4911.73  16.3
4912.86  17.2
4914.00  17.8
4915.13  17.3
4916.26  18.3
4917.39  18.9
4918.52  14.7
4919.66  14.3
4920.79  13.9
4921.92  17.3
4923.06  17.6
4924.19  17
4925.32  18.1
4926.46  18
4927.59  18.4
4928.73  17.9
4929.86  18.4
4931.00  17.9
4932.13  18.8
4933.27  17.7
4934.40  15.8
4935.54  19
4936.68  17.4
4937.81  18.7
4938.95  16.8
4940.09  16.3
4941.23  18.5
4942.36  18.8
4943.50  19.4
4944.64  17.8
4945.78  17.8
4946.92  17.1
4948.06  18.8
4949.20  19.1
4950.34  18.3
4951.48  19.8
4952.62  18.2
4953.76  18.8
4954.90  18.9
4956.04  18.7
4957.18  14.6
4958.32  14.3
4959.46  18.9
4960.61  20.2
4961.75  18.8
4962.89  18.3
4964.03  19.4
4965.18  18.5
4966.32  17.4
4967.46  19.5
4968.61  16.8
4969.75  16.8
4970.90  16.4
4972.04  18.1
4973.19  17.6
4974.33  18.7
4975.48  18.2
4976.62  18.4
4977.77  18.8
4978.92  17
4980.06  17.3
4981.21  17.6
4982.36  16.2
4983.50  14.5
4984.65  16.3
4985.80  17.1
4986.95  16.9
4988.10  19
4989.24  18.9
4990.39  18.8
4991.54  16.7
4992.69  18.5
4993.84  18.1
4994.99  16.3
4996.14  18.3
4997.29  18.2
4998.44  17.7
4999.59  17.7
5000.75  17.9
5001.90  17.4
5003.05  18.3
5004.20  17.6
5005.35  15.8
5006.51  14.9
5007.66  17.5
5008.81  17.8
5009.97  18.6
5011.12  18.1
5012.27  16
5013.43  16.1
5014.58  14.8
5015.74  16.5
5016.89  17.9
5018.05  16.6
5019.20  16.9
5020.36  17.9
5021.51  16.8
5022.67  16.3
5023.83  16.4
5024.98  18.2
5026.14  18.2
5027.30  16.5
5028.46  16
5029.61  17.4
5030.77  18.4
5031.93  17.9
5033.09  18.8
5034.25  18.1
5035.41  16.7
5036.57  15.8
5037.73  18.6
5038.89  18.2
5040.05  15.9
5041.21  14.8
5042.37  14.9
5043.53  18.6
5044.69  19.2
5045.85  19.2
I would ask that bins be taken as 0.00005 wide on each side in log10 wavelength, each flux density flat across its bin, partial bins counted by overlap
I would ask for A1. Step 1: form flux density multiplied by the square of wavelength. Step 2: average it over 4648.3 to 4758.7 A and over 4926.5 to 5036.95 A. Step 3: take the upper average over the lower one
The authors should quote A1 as 1.1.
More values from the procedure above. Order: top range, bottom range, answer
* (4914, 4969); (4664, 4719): 1.12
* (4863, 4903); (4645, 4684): 1.07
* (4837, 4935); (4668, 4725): 1.05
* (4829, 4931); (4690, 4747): 1.02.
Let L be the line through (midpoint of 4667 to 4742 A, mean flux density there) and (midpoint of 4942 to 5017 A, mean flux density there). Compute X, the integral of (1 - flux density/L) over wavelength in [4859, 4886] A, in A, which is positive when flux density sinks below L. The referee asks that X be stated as 2.6 A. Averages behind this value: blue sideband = 17.9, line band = 16.1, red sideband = 17.7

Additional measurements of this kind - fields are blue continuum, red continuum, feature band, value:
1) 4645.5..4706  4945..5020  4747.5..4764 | -0.7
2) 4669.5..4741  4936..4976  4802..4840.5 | -1.2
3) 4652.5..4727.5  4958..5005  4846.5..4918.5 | 2.9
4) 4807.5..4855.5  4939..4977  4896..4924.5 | 1.1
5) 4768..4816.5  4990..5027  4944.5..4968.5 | -1.0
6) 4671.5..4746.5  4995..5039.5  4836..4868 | 1.6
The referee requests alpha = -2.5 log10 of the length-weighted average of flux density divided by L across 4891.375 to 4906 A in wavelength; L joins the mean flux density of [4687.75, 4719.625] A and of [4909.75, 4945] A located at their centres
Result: -0.05 mag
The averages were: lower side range 17.8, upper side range 17.4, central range 18.2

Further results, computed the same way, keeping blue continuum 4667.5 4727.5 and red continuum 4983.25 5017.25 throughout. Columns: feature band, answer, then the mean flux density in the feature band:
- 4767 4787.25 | -0.04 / 18.3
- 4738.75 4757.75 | -0.04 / 18.4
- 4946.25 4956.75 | -0.07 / 18.6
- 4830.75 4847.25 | -0.06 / 18.5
